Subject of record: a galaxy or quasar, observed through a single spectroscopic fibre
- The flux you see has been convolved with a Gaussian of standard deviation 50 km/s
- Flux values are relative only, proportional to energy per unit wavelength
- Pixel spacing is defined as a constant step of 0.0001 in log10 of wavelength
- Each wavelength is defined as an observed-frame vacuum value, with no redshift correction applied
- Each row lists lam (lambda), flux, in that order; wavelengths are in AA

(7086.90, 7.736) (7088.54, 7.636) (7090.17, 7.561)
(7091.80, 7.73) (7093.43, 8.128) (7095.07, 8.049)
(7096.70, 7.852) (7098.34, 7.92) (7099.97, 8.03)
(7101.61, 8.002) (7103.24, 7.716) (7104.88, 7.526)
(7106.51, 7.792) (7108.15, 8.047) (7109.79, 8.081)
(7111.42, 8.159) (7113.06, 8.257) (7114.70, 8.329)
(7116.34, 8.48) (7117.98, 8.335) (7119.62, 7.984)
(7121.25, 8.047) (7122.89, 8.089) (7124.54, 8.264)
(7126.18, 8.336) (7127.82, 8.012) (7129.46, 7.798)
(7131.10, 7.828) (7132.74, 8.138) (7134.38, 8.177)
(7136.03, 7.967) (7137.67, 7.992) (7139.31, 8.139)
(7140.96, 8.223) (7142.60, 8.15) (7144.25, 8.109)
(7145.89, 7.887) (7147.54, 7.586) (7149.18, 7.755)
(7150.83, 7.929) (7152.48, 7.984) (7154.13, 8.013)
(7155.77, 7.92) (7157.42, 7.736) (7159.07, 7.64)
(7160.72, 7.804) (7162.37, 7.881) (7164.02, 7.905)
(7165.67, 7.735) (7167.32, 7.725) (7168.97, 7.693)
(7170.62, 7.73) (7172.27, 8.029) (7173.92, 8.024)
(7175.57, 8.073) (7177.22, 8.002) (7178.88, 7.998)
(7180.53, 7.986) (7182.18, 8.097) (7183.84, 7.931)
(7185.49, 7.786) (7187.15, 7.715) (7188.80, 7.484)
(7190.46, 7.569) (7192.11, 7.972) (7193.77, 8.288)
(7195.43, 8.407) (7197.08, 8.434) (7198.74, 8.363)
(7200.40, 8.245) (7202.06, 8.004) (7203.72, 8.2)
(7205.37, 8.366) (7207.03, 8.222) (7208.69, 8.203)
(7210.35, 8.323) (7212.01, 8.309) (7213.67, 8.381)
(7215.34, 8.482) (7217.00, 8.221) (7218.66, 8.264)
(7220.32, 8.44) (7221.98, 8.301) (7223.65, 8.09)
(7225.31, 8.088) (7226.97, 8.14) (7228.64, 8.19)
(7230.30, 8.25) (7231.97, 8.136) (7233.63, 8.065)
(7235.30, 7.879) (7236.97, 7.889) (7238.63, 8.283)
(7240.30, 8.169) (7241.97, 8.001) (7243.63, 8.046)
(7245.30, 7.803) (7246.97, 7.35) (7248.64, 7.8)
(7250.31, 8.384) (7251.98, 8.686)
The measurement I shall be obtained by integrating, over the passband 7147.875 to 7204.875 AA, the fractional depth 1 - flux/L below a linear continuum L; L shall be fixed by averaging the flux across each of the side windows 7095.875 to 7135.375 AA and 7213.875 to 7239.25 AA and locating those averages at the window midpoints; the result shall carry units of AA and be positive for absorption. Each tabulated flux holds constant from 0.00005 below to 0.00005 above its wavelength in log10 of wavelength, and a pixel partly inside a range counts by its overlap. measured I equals 1.3 AA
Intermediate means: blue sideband 8.05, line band 7.94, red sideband 8.18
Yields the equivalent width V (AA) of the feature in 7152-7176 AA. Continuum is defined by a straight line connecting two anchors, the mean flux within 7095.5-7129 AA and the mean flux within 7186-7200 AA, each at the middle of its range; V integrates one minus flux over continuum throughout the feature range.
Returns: 0.6 AA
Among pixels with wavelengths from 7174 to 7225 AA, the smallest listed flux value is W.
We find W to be 7.484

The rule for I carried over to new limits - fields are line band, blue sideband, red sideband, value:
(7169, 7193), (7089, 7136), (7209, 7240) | 0.75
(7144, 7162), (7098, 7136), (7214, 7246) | 0.54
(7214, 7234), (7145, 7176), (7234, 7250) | -0.80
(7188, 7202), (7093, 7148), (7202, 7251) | 0.04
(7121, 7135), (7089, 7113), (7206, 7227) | -0.14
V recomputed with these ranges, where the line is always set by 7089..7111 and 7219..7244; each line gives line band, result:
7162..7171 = 0.3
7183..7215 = -0.2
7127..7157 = 0.0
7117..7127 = -0.3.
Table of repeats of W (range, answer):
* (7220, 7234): 8.065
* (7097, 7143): 7.526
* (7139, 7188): 7.586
